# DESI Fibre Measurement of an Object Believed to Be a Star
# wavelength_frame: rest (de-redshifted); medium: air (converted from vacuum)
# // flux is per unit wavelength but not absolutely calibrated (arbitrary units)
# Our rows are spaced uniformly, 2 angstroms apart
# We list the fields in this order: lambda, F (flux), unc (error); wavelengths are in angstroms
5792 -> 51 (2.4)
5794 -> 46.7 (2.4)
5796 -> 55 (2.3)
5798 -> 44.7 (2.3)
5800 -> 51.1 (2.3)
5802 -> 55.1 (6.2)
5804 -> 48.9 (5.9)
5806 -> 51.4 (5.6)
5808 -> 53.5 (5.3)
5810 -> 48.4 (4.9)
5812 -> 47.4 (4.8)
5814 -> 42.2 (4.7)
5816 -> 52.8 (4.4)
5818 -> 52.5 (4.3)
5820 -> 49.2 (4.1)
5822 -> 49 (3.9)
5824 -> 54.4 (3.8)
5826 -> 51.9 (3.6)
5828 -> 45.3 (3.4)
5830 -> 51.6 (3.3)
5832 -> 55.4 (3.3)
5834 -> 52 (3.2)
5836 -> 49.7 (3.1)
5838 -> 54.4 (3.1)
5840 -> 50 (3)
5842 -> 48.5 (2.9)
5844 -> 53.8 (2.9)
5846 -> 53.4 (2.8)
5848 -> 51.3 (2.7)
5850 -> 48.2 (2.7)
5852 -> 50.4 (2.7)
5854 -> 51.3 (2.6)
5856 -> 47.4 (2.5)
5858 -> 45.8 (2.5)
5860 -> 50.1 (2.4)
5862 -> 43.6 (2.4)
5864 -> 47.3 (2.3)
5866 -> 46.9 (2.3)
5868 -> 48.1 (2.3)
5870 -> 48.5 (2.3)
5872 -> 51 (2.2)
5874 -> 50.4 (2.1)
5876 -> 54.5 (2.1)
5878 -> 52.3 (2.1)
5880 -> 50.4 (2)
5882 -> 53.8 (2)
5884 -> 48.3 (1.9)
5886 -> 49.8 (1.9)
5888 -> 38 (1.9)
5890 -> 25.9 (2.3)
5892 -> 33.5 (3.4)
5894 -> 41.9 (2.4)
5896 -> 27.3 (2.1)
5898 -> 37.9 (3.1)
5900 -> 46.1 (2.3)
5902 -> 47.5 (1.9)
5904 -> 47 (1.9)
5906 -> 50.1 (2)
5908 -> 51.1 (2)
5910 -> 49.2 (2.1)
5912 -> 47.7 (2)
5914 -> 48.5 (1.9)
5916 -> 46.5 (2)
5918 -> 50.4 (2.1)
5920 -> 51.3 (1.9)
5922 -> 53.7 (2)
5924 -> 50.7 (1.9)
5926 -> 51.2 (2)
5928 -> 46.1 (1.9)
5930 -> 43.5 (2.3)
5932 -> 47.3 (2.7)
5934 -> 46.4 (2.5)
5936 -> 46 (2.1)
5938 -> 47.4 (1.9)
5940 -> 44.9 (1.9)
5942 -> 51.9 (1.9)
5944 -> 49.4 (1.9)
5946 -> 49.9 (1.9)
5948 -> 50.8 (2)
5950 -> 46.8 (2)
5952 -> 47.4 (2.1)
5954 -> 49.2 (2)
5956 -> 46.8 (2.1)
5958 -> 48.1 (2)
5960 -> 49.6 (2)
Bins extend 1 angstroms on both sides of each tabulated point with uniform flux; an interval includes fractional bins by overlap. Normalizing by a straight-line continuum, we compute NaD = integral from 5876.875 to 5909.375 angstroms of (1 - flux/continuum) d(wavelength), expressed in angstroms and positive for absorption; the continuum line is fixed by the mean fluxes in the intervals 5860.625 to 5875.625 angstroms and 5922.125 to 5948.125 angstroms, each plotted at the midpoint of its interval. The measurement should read 2.9 angstroms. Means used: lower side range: 48.3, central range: 43.9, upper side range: 48.2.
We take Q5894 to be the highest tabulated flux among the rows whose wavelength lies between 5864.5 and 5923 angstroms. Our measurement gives 54.5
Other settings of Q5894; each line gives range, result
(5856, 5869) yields 50.1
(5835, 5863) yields 54.4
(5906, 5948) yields 53.7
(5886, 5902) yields 49.8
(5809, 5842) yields 55.4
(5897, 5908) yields 51.1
